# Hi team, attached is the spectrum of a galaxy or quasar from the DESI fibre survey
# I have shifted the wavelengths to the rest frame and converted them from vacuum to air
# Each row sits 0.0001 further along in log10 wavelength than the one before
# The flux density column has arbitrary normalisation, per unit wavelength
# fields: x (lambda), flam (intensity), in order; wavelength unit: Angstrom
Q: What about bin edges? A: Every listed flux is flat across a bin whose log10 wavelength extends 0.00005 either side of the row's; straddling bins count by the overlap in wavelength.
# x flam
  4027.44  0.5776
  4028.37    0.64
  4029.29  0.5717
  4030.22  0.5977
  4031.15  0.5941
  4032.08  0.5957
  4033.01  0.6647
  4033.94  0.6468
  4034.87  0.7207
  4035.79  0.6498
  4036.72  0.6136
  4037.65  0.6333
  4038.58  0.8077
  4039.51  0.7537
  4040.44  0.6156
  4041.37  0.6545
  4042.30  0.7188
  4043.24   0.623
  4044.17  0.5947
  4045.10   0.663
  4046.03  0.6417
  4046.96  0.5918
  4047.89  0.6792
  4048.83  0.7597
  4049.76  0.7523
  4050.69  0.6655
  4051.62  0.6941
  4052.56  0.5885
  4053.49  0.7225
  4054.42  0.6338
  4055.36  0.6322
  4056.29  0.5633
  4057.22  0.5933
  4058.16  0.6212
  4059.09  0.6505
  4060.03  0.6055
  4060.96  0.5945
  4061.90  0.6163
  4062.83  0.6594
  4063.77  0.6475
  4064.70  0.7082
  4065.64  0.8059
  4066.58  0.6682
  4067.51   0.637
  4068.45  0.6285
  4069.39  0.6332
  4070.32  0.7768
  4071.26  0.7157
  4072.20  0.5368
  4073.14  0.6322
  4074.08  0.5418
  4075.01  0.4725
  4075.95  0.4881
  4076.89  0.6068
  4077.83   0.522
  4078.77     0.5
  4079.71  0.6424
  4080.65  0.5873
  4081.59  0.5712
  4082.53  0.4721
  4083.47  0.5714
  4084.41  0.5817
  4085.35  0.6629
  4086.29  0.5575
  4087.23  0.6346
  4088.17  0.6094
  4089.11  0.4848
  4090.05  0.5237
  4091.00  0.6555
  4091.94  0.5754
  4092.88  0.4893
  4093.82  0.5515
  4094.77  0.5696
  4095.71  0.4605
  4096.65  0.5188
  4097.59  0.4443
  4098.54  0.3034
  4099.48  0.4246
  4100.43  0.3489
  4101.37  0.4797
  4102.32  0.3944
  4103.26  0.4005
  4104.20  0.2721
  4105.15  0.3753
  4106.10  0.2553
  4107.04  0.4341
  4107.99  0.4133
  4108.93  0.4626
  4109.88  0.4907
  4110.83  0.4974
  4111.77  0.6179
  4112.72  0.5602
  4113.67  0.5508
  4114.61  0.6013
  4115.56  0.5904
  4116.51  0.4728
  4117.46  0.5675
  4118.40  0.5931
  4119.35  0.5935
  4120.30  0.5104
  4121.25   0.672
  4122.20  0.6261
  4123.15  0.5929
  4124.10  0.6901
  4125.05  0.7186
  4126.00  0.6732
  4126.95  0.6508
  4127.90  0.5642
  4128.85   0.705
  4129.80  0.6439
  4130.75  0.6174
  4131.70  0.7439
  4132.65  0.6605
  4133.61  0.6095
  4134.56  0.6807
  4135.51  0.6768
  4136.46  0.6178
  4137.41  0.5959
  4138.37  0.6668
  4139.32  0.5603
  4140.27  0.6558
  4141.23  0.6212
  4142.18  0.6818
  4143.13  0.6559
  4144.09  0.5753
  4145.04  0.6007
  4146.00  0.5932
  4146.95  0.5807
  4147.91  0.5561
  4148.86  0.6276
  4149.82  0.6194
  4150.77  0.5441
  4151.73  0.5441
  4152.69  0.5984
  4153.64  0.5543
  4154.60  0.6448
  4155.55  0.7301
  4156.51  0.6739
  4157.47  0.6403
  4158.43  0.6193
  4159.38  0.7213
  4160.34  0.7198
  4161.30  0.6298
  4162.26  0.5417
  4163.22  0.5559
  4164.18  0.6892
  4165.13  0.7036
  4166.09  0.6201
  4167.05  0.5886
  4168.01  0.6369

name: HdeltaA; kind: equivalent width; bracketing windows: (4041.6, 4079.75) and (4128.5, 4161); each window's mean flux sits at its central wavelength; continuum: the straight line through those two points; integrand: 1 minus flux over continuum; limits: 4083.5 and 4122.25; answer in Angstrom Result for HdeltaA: 7.7 Angstrom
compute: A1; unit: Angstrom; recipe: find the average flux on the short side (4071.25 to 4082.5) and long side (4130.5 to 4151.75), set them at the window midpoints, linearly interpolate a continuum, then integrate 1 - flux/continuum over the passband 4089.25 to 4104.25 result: 2.8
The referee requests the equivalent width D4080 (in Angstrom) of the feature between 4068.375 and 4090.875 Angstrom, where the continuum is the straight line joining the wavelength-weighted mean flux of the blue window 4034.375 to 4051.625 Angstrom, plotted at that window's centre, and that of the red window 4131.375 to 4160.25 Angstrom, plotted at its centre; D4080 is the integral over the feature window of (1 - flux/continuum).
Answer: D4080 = 2.63 Angstrom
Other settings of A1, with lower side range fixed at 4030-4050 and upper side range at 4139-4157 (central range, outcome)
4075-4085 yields 1.42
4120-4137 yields -0.76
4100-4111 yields 4.04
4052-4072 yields 0.02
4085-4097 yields 1.47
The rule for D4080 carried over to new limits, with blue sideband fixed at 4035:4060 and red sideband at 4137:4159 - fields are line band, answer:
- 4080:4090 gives 1.09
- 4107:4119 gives 1.89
